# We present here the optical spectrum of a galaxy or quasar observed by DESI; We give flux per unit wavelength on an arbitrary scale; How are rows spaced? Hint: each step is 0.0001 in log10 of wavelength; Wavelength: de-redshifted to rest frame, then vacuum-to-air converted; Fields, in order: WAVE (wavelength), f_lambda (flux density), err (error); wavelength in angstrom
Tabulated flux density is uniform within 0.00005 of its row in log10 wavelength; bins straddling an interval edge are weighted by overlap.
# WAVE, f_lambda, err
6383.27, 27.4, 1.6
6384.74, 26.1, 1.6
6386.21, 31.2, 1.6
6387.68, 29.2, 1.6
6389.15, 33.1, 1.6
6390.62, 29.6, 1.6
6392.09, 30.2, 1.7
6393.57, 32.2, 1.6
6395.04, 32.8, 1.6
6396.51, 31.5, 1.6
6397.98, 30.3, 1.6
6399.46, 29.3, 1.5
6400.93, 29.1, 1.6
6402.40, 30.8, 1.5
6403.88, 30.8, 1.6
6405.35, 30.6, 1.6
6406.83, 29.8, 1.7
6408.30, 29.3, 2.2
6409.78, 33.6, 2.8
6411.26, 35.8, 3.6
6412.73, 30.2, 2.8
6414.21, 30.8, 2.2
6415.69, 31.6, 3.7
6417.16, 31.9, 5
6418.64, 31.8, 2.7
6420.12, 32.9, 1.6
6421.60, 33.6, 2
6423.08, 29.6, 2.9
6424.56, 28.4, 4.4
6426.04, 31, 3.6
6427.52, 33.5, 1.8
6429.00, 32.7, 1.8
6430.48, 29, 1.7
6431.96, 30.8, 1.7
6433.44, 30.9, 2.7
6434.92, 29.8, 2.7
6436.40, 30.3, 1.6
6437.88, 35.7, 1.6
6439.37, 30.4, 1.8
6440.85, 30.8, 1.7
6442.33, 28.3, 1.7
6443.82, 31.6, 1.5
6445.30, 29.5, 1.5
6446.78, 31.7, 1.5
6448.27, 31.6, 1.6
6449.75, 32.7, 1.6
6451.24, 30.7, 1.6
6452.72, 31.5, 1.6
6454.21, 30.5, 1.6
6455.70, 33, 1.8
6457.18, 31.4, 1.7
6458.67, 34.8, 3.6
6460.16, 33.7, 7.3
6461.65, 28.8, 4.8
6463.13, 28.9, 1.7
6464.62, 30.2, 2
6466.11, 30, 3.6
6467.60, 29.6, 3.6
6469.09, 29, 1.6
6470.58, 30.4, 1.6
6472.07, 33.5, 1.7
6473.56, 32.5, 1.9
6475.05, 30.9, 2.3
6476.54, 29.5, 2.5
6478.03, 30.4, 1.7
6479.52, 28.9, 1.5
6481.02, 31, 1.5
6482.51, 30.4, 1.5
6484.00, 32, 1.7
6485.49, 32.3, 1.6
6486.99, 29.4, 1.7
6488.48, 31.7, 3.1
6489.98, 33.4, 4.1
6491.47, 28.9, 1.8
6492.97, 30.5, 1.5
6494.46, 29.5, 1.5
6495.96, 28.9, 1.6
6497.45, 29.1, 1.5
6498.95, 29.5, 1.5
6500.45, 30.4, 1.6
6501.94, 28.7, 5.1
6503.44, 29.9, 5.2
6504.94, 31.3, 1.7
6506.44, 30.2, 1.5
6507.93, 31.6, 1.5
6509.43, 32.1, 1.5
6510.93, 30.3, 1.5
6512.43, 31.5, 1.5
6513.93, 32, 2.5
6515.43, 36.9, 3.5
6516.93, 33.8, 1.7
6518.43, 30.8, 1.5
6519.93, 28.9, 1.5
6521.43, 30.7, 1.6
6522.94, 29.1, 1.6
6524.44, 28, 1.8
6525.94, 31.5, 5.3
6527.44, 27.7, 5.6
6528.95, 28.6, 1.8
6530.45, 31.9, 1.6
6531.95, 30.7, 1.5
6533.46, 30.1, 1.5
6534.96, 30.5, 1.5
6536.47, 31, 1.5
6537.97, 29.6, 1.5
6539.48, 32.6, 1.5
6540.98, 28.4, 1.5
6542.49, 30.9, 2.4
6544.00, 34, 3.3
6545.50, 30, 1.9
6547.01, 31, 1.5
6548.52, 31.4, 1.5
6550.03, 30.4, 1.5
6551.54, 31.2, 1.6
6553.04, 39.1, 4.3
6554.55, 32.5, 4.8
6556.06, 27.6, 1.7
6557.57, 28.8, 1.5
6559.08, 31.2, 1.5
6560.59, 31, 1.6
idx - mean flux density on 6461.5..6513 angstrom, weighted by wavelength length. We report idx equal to 30.5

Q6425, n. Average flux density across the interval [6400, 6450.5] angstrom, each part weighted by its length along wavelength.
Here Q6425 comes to 31.2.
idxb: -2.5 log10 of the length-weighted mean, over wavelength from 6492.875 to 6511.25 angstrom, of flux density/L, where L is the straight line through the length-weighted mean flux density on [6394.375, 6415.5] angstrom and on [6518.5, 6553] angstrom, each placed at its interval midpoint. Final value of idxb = 0.019 mag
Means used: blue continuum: 31.1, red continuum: 30.6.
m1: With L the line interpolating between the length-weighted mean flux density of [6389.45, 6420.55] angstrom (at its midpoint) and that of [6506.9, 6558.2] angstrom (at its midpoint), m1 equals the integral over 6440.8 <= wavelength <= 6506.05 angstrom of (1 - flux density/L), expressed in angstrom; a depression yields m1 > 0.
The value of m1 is 0.9 angstrom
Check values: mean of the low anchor 31.2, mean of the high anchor 31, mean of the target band 30.7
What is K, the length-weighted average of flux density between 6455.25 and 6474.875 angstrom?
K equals 31.2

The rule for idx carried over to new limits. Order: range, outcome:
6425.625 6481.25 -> 31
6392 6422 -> 31.4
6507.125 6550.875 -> 30.9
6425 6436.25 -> 31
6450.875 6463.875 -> 31.5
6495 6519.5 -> 31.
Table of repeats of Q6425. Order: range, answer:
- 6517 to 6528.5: 29.7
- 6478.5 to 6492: 30.9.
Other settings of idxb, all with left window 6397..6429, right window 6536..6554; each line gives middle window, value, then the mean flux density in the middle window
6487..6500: 0.05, 30.1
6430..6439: 0.01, 31.1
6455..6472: 0.01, 31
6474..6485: 0.03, 30.6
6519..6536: 0.06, 29.8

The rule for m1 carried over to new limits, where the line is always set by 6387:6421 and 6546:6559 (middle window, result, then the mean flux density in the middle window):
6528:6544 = 0.44 angstrom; 30.6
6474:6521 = 0.82 angstrom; 30.8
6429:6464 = 0.10 angstrom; 31.2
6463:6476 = 0.29 angstrom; 30.6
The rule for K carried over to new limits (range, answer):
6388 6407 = 30.8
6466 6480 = 30.5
